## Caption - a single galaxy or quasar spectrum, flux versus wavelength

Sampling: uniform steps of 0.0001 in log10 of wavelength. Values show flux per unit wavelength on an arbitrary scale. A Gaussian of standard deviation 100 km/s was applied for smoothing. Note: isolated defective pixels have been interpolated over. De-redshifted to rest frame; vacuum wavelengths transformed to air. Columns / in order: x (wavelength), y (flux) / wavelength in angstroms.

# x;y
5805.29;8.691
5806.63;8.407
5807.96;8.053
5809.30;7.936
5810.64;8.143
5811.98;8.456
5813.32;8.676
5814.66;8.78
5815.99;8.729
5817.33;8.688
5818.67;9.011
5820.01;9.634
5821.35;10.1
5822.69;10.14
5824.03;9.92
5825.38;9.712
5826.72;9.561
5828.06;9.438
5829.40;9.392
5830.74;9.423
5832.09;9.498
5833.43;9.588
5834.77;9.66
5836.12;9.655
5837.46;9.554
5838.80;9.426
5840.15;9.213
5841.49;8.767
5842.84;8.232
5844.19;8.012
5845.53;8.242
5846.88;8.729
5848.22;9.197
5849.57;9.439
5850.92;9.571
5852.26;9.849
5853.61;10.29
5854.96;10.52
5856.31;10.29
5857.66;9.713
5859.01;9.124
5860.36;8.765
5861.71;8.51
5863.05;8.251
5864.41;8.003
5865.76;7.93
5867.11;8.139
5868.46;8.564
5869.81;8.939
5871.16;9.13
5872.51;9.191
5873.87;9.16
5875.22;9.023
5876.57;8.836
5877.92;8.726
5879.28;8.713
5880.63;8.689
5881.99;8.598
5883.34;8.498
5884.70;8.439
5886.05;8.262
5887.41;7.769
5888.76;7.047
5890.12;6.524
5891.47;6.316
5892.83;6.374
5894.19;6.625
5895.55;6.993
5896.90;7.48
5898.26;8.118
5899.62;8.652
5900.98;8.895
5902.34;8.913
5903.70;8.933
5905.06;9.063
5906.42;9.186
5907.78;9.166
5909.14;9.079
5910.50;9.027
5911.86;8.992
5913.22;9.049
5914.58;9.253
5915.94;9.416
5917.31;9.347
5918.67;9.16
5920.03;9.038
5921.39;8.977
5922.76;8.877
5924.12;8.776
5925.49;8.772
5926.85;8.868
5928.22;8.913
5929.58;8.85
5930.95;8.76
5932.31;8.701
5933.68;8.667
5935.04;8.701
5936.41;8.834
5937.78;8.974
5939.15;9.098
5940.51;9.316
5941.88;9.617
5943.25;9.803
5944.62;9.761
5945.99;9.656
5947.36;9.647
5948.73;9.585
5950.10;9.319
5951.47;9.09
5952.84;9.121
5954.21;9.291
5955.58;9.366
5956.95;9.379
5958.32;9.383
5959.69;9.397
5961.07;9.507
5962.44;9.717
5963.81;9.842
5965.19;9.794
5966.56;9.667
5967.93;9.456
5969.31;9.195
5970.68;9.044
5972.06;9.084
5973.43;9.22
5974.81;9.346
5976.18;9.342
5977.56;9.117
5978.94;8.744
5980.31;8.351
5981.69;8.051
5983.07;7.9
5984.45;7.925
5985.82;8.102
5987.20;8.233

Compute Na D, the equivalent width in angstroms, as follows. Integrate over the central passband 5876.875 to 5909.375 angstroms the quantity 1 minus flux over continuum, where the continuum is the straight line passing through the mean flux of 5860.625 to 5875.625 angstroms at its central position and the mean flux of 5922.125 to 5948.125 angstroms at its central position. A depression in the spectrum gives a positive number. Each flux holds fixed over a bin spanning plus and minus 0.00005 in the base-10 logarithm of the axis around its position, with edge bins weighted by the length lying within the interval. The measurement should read 2.5 angstroms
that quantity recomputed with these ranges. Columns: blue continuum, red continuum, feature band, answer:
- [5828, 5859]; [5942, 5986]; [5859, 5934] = 6.2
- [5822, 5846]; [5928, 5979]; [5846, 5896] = 4.0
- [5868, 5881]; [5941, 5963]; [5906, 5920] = 0.0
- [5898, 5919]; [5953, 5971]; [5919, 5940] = 0.8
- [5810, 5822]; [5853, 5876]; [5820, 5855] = -1.7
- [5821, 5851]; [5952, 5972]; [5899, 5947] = 1.7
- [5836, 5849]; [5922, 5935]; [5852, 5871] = -0.4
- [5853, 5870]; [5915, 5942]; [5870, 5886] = 0.3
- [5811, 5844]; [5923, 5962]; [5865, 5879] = 0.7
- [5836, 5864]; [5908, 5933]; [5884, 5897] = 2.7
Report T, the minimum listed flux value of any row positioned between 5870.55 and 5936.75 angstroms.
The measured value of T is 6.316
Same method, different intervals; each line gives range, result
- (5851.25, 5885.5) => 7.93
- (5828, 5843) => 8.232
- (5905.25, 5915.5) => 8.992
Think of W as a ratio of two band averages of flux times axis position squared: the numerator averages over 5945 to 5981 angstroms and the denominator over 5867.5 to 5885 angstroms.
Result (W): 1.1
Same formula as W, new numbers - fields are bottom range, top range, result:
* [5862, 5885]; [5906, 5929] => 1.06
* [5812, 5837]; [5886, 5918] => 0.90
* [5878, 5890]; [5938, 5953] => 1.18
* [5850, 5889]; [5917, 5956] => 1.05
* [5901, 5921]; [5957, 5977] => 1.05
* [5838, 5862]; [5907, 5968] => 1.03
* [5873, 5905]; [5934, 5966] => 1.19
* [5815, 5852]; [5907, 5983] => 1.03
